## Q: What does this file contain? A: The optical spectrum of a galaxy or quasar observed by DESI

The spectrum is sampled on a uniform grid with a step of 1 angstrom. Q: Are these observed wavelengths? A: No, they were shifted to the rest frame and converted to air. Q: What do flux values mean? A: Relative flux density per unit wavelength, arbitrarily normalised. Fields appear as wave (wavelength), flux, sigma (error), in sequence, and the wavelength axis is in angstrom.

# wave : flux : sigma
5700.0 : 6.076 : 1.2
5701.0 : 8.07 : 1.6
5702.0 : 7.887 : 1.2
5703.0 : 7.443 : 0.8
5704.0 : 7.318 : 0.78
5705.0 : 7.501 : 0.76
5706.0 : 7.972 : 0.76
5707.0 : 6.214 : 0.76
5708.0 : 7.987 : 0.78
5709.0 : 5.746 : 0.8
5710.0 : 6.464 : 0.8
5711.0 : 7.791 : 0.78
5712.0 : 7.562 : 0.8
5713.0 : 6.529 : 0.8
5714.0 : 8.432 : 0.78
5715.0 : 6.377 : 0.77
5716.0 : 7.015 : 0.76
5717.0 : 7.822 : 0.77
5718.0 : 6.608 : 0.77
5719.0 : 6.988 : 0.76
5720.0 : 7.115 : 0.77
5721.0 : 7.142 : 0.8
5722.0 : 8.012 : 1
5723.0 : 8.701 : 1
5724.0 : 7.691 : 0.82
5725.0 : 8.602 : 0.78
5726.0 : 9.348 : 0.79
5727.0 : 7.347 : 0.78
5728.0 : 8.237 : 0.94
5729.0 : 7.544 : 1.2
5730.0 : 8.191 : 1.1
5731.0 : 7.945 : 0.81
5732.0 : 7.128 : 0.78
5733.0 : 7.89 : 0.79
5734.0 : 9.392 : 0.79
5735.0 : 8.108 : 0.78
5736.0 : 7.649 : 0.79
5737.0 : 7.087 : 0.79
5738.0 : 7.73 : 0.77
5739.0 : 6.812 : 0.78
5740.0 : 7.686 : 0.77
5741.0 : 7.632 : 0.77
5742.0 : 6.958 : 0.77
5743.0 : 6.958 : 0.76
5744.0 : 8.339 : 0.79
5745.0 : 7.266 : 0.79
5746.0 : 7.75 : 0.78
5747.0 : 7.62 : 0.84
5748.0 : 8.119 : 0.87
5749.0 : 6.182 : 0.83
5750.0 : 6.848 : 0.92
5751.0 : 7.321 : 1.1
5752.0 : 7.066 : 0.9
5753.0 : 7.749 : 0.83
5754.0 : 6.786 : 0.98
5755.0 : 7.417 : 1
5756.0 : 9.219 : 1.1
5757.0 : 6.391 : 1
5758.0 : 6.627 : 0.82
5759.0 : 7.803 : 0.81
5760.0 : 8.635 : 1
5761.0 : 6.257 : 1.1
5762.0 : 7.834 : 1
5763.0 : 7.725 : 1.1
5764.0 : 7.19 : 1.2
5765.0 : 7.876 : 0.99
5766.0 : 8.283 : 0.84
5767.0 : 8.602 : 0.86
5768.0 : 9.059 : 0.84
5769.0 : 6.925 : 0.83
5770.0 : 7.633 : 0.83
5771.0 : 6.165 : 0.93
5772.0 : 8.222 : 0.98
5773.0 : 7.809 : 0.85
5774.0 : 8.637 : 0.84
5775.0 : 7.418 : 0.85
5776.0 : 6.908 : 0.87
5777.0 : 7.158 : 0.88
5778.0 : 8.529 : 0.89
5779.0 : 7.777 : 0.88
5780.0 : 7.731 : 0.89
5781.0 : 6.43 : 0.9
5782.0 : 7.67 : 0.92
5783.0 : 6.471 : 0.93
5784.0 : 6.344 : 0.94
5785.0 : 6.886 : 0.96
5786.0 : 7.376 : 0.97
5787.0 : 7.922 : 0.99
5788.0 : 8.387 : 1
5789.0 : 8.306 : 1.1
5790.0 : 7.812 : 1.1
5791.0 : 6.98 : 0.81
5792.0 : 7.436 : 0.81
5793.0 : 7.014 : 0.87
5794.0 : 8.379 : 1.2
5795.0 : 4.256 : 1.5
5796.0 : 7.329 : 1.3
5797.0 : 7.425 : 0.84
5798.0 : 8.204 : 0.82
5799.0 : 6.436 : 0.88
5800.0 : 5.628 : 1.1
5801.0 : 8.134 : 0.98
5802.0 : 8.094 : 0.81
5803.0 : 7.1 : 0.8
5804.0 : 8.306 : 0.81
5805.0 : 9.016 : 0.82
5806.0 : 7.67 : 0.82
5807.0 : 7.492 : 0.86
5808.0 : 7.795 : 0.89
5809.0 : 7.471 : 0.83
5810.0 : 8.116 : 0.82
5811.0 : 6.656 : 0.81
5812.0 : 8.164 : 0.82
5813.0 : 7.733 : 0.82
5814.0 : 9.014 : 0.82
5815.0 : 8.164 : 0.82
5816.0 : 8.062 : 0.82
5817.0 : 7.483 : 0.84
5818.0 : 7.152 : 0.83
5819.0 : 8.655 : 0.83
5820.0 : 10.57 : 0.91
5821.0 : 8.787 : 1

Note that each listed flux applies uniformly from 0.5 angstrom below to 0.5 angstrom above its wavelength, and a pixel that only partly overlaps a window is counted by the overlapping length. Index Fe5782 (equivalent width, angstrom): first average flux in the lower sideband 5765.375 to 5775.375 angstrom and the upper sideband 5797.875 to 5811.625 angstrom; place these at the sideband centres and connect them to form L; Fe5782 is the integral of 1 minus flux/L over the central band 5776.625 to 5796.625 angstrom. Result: 1.1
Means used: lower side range 7.88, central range 7.31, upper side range 7.57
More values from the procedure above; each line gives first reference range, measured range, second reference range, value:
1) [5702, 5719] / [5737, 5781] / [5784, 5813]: -1.10 angstrom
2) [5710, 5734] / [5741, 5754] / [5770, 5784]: 0.37 angstrom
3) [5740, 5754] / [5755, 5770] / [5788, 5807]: -0.70 angstrom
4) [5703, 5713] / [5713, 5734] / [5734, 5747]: -1.03 angstrom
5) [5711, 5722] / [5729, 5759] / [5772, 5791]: -0.66 angstrom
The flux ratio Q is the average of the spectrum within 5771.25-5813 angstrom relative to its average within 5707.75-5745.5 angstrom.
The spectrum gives 1.0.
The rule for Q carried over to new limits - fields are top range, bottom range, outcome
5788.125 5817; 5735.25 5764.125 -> 1.02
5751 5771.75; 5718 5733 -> 0.97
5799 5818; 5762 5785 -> 1.02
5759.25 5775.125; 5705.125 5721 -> 1.09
